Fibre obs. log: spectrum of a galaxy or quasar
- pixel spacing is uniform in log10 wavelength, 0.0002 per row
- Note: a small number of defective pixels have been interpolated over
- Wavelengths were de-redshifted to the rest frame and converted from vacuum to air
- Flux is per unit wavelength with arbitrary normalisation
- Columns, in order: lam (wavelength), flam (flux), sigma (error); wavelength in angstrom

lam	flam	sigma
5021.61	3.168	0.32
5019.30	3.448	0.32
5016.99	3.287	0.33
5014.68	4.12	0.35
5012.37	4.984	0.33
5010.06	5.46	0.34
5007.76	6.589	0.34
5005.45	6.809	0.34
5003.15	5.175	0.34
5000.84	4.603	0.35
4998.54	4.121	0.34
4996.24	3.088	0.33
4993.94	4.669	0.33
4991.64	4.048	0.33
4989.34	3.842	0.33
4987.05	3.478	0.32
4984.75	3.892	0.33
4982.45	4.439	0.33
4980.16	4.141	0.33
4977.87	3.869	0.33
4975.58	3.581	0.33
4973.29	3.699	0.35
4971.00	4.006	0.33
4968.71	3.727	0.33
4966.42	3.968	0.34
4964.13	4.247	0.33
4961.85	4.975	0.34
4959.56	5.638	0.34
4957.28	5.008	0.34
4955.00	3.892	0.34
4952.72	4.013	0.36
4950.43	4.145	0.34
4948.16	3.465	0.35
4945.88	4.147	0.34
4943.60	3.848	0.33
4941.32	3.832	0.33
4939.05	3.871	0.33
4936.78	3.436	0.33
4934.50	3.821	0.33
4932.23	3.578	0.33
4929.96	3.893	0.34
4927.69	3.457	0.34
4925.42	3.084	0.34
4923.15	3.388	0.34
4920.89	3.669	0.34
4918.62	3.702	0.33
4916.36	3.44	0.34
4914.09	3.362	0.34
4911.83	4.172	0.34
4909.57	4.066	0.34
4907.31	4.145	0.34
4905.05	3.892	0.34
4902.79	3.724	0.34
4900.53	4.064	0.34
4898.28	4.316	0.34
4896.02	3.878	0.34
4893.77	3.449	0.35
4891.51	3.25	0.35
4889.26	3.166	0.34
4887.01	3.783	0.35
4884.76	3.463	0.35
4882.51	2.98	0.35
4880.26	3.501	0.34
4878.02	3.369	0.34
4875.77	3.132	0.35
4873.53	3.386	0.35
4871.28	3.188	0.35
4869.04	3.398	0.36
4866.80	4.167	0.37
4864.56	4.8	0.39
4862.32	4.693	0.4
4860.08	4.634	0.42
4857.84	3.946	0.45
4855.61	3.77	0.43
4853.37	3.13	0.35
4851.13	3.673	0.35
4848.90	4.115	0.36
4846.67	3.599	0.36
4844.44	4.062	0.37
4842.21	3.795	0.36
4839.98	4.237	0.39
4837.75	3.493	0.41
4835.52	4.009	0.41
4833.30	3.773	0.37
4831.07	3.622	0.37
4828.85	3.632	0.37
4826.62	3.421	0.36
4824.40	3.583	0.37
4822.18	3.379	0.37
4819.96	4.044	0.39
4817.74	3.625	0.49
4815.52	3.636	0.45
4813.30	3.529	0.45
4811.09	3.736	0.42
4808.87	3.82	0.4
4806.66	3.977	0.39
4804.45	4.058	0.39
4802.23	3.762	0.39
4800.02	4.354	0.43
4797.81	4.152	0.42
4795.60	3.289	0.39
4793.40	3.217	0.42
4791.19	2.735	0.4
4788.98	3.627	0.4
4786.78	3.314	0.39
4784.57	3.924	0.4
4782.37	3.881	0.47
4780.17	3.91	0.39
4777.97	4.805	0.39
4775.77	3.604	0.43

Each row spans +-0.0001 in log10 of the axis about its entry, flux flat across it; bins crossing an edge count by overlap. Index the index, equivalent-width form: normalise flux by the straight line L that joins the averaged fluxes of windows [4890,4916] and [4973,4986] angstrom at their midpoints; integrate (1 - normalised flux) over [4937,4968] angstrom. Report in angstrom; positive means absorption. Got -2.4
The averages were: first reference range 3.82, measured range 4.2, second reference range 3.95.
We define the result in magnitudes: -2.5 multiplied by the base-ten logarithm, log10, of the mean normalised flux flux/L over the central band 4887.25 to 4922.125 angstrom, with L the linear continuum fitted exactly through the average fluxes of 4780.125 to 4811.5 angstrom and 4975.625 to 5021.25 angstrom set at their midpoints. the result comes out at 0.089 mag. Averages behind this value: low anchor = 3.71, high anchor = 4.38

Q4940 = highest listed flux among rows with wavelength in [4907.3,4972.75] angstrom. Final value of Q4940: 5.638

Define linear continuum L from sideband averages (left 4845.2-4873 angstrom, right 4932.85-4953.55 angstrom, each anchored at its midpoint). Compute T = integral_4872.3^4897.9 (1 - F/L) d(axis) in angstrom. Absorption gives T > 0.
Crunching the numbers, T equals 3.1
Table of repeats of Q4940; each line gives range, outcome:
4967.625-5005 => 5.175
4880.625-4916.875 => 4.316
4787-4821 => 4.354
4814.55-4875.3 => 4.8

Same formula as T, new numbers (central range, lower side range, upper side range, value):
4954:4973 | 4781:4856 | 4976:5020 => -0.5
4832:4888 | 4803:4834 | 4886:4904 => -0.9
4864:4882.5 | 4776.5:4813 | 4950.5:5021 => 2.2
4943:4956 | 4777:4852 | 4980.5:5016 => 1.4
